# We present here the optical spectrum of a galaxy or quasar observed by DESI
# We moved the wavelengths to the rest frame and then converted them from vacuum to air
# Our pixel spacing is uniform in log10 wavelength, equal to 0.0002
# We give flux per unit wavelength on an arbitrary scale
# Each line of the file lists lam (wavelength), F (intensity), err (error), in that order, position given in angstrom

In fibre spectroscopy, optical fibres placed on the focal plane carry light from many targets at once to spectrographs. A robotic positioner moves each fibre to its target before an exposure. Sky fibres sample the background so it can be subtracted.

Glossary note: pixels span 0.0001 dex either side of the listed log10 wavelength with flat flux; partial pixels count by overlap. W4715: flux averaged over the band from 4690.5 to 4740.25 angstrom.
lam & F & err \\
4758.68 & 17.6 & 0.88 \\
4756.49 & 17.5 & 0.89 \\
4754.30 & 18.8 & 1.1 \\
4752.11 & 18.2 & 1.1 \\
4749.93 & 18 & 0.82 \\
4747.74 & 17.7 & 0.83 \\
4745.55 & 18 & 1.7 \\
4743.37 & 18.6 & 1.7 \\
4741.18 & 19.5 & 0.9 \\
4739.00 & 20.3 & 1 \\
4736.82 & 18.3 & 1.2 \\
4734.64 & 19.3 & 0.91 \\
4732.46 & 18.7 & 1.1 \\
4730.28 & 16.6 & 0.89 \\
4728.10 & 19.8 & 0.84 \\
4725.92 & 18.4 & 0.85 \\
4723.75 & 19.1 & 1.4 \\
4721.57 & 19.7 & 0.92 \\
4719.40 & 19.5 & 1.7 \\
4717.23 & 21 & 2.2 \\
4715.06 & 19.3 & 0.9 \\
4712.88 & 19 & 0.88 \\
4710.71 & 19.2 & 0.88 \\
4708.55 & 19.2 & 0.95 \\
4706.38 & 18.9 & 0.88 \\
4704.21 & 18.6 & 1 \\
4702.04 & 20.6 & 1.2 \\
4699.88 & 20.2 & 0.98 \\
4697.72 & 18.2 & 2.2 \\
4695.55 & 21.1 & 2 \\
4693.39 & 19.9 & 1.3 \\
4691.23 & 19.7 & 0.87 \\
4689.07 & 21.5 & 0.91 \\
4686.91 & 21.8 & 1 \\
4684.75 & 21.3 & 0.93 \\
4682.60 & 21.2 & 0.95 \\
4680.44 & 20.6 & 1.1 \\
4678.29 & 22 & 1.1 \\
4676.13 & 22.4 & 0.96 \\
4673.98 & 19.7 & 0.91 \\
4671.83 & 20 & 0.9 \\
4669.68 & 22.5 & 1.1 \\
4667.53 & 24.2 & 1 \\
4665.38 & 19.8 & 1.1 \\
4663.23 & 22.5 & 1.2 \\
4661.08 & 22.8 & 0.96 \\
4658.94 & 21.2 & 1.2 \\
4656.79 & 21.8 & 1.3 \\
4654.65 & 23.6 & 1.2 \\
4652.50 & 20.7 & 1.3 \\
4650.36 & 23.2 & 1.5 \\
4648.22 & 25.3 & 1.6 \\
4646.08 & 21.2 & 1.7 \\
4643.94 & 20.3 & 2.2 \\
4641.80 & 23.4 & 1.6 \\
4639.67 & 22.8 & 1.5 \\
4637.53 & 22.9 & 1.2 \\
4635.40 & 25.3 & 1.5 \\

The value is 19.3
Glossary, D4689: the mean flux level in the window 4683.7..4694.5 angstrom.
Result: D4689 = 20.8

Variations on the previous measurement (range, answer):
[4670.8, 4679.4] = 21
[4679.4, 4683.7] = 20.9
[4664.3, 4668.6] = 22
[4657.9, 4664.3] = 22.2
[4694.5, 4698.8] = 19.6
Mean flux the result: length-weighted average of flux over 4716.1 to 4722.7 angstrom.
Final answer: 20.1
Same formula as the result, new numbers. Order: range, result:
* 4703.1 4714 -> 19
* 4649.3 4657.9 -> 22.3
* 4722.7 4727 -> 18.8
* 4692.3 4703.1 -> 20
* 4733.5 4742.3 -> 19.3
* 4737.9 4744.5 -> 19.5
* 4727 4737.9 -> 18.5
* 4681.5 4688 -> 21.4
